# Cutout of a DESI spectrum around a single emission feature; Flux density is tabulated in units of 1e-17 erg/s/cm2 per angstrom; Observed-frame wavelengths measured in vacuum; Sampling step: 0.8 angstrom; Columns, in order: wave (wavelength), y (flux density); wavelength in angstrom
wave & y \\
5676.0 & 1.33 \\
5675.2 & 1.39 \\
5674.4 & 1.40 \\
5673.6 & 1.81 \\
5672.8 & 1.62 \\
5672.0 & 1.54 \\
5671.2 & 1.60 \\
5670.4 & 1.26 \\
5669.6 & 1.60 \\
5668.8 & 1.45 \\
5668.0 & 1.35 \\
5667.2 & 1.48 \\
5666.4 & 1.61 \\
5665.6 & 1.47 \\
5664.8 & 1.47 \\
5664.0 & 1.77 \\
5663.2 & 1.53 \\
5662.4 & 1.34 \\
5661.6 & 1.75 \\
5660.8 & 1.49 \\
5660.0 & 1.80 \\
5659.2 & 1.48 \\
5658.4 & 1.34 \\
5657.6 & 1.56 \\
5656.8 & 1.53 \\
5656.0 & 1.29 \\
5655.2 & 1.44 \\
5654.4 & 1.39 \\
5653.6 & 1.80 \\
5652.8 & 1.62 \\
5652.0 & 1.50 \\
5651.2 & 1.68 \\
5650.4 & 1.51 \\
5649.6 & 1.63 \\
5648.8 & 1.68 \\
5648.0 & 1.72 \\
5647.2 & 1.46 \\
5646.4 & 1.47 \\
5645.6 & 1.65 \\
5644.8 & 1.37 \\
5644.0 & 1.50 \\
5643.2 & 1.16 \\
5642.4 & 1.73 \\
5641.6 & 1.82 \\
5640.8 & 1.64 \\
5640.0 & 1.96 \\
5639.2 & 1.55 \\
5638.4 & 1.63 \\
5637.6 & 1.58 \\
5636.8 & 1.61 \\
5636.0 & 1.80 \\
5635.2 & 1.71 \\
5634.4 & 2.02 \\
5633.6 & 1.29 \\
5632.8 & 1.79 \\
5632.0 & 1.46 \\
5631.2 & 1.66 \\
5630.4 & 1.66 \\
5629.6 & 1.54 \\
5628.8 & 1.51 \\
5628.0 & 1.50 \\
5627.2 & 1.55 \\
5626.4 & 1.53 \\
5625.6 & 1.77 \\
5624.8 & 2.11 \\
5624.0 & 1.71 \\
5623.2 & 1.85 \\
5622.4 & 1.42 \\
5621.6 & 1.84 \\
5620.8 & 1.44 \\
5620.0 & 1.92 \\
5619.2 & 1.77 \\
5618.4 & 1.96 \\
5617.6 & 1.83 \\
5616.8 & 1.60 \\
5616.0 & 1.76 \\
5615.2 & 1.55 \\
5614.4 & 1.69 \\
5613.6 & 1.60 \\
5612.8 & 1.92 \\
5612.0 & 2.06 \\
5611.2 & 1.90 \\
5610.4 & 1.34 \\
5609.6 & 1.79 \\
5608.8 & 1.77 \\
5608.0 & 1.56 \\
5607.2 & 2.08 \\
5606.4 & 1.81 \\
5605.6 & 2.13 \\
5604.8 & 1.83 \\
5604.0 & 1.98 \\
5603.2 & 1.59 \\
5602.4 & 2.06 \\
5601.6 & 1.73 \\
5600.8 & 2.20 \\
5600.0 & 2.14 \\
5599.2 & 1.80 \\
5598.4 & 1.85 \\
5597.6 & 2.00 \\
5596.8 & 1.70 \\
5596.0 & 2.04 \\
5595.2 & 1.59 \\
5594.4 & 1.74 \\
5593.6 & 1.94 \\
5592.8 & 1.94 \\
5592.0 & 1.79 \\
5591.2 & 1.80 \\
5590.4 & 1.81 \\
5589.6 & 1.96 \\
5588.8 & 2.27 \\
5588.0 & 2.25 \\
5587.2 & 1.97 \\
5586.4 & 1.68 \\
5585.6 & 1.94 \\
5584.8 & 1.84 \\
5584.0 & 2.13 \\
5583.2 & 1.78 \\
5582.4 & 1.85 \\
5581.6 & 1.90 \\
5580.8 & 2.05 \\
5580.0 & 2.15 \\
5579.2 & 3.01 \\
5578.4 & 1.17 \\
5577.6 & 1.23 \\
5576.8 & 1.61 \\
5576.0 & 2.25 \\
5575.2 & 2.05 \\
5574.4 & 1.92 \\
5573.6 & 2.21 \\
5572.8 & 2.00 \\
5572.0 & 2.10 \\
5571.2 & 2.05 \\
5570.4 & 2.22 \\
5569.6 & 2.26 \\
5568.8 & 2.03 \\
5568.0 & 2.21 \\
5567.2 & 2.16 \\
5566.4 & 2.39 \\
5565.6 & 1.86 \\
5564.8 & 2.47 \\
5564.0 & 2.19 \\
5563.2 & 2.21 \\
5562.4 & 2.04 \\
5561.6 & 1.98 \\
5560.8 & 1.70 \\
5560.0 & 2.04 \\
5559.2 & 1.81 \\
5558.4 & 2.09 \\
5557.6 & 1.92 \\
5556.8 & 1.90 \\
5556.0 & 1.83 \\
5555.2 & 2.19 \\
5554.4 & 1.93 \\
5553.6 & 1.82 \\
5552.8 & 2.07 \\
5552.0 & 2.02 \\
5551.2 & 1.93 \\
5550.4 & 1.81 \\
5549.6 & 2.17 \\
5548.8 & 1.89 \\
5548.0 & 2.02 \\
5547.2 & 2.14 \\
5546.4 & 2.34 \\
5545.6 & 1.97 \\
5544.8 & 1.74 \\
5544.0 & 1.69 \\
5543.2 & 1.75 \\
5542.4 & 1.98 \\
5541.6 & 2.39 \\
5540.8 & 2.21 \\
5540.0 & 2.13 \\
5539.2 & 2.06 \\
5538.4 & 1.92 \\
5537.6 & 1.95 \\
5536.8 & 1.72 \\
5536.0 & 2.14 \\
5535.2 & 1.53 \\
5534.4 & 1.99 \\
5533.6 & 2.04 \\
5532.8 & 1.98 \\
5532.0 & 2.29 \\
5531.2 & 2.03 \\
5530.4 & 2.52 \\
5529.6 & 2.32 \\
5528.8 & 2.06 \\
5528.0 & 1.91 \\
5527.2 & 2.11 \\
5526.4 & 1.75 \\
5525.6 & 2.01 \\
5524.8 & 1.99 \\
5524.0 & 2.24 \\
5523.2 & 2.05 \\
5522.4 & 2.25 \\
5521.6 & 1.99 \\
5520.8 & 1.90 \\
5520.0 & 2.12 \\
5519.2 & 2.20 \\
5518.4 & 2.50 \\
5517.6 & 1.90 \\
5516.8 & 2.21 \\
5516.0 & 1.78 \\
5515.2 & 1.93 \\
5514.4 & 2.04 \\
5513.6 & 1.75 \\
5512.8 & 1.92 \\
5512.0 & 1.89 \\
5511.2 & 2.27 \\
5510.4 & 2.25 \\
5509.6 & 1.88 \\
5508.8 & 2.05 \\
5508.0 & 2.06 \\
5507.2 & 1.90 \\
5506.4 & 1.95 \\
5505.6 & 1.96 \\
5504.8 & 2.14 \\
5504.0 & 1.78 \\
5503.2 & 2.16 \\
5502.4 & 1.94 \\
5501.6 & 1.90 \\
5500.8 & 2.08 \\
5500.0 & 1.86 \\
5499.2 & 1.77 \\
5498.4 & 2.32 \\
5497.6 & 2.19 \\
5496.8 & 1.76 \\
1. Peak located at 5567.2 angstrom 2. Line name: C III] 1909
